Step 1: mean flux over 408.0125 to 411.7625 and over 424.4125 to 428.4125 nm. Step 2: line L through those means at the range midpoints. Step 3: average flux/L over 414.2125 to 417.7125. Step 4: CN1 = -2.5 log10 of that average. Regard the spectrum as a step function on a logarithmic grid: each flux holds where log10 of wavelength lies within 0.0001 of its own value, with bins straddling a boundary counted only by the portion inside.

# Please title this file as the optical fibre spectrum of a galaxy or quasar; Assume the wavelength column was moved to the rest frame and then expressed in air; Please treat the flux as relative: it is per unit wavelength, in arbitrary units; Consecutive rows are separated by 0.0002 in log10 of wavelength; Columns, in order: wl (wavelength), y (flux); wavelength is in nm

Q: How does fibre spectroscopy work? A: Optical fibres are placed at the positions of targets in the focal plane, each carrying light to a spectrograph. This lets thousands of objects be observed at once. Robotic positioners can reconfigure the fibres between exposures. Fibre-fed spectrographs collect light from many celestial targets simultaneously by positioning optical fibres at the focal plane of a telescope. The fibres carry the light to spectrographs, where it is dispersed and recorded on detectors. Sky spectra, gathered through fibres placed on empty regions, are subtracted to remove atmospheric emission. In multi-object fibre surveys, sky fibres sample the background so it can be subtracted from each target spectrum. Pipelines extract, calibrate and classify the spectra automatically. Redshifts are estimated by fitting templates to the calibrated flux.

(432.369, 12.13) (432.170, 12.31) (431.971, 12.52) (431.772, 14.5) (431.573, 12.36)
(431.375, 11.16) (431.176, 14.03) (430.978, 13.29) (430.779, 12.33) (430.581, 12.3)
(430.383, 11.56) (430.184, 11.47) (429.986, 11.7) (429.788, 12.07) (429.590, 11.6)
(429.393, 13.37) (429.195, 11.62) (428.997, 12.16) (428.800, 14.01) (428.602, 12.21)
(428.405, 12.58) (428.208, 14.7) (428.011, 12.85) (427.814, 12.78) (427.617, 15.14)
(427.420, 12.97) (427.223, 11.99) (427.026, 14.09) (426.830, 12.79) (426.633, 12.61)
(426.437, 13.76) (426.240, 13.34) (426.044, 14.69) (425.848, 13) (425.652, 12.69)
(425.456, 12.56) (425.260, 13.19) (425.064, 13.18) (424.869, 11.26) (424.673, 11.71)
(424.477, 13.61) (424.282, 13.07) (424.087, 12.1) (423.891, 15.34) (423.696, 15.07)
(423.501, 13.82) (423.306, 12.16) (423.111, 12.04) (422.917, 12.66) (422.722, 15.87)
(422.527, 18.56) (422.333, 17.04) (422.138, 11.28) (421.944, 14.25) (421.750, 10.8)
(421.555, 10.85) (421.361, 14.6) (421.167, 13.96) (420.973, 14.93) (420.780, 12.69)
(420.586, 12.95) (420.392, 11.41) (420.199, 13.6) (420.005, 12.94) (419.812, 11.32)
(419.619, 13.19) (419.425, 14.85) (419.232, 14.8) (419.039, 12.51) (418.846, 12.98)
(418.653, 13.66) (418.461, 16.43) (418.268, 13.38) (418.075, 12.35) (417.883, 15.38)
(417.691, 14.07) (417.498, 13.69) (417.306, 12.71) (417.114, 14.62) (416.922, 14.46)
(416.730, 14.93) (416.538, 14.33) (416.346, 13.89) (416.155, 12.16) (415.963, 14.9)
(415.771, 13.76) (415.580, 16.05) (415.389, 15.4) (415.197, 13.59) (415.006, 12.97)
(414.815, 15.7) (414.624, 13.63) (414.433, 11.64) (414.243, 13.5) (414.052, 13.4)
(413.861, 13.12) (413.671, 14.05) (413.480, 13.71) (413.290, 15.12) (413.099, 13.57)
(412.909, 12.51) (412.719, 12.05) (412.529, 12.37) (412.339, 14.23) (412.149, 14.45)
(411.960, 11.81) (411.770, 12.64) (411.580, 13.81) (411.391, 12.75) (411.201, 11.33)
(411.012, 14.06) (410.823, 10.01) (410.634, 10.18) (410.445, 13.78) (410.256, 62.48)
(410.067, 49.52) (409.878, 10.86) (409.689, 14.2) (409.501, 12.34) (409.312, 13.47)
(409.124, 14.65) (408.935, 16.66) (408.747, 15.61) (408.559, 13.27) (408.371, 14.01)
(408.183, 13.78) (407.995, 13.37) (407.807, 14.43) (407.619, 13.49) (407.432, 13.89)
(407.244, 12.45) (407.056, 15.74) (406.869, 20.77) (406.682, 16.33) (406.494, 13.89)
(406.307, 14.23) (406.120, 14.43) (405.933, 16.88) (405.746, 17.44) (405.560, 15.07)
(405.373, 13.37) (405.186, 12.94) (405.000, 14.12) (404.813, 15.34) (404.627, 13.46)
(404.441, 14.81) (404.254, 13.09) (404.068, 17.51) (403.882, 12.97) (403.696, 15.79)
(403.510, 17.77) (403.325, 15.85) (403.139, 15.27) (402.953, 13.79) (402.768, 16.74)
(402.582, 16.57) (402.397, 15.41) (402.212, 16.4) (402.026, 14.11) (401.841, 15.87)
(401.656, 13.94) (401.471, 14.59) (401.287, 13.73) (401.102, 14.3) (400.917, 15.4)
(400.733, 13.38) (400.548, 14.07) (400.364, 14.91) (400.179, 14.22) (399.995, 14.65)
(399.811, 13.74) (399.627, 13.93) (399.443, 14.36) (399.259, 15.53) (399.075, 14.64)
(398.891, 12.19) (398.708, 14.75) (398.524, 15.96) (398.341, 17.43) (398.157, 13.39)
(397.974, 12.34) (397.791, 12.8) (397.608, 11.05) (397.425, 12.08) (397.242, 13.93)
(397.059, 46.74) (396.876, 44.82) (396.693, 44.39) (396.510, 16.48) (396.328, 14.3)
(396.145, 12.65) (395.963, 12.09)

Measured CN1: 0.14 mag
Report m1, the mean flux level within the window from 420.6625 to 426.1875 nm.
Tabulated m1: 13.5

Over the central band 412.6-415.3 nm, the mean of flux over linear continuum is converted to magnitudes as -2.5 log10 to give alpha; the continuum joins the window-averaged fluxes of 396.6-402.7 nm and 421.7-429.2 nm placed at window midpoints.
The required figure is 0.12 mag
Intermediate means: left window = 17.1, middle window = 13.5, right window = 13.4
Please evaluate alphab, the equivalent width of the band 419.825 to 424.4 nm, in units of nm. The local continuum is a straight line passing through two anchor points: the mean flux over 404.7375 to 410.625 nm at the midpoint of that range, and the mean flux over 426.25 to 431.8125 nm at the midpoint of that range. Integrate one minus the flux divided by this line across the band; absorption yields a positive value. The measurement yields 0.21 nm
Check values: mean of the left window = 17.1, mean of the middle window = 13.5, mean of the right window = 12.8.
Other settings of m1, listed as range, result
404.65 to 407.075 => 15.4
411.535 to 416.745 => 13.7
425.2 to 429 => 13.2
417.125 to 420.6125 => 13.5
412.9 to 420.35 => 13.8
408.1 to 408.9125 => 14.4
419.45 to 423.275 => 13.4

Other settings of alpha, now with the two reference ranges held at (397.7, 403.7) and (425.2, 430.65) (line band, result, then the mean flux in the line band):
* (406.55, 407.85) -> -0.071 mag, 15.3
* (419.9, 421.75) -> 0.031 mag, 13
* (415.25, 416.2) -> -0.063 mag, 14.5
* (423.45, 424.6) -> -0.053 mag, 13.8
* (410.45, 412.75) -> 0.119 mag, 12.5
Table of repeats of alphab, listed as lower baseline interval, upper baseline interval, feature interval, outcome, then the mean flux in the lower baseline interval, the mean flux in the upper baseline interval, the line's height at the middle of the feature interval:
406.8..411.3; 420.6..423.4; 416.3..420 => 0.22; 17.2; 13.7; 14.7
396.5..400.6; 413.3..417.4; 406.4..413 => -0.27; 18.2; 14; 15.4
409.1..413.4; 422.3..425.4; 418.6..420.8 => 0.24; 16.6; 13.7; 14.7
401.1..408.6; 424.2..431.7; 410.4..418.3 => 0.31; 14.9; 12.8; 14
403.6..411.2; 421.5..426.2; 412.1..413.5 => 0.17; 16.3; 13.4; 15.4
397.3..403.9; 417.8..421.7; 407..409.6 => 0.01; 14.6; 13.4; 14.1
